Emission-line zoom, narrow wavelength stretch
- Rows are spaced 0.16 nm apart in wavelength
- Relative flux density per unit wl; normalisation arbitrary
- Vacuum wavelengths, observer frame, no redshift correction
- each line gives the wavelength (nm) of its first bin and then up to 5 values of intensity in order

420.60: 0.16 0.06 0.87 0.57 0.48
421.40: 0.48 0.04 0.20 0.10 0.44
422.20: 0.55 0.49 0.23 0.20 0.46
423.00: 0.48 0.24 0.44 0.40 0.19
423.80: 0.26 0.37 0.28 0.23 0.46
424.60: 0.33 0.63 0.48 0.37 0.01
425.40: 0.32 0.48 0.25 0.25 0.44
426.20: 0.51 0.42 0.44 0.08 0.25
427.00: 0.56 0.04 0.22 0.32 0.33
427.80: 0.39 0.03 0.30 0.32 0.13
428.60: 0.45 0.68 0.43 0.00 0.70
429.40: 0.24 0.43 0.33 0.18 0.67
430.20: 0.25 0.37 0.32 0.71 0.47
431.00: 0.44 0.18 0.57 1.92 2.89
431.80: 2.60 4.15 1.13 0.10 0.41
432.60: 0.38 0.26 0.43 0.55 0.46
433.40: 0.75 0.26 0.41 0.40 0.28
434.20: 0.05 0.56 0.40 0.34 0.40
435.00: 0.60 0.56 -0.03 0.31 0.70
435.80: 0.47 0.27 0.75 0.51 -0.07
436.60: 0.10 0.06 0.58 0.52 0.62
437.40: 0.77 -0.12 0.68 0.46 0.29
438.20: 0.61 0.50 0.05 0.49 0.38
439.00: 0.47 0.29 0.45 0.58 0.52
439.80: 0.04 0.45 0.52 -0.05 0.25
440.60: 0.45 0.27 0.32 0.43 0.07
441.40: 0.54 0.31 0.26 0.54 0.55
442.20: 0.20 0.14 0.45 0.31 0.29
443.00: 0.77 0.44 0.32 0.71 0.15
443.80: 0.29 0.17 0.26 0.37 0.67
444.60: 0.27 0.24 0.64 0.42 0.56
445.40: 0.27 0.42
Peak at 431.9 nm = [O II] 3727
